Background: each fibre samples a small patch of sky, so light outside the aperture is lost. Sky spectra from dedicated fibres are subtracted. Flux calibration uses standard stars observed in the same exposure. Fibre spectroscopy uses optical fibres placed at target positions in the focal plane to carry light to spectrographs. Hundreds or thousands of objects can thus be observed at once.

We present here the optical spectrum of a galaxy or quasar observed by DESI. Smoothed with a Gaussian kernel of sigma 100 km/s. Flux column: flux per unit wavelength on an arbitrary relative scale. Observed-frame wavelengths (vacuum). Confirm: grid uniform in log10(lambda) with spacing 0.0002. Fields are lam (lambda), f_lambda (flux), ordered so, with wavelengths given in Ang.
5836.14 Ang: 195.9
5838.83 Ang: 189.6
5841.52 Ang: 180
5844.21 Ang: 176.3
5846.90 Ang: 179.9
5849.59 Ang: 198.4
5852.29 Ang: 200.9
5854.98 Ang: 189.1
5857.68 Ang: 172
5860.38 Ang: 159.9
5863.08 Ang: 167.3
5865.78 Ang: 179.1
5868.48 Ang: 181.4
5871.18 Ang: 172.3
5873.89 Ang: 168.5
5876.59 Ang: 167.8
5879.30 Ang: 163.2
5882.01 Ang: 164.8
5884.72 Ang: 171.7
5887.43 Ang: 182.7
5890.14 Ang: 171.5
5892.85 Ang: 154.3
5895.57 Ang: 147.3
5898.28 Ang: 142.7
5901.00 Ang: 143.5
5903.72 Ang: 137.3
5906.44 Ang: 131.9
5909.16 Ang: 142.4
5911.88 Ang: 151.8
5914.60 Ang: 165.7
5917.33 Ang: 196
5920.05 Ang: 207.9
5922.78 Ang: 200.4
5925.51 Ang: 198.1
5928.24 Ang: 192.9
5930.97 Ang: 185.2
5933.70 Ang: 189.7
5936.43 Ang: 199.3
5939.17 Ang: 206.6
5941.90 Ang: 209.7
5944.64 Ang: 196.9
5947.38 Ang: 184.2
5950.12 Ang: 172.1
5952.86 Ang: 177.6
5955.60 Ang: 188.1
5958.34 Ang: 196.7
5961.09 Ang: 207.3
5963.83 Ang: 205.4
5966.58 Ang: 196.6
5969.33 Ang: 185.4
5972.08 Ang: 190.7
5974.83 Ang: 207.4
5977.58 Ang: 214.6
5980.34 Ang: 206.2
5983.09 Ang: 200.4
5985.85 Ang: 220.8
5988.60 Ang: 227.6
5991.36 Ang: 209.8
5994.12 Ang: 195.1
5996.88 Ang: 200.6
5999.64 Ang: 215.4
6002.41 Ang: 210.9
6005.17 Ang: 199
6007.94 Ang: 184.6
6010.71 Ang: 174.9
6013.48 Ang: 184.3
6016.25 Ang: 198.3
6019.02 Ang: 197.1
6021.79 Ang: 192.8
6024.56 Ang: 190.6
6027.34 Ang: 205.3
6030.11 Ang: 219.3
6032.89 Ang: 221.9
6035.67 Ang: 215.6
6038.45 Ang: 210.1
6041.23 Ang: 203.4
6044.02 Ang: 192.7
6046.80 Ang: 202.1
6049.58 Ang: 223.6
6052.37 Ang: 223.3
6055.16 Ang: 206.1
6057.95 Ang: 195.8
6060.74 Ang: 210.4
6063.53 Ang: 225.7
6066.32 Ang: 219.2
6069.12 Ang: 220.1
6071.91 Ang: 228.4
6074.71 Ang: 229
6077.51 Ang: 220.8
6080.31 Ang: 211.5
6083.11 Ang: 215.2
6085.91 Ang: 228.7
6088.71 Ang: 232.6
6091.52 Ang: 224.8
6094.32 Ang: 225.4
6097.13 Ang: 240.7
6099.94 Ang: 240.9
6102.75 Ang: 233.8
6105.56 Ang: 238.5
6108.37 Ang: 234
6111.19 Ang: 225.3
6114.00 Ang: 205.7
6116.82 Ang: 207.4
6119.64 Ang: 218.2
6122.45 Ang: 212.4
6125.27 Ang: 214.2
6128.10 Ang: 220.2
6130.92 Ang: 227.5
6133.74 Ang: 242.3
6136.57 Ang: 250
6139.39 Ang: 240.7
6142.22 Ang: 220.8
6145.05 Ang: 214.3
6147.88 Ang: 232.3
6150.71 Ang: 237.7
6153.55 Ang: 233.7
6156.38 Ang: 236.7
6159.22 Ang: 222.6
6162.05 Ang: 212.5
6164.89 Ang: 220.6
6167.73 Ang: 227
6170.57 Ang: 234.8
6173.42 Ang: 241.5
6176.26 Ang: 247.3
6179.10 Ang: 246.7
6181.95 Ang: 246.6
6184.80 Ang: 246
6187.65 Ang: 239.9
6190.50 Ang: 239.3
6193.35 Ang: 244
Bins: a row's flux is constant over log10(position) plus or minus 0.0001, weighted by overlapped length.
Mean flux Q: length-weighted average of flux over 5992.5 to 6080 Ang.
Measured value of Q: 207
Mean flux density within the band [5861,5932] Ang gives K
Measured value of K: 169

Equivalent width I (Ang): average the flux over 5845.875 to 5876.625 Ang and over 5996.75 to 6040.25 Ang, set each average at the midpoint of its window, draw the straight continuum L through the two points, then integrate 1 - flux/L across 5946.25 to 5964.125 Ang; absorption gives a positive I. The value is 0.3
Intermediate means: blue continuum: 178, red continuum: 201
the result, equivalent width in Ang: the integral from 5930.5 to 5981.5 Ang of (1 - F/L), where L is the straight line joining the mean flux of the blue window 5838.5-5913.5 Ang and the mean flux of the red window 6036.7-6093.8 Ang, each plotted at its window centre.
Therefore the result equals -2.2 Ang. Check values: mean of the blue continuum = 167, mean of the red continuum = 216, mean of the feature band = 196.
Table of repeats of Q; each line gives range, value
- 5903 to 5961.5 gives 184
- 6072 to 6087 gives 221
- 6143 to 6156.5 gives 230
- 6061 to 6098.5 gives 224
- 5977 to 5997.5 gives 210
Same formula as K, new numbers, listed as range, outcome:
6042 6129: 220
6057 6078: 219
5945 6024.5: 198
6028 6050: 210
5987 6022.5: 200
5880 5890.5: 172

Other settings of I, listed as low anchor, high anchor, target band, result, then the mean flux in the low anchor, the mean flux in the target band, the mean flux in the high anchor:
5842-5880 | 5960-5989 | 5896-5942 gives 4.00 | 177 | 175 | 205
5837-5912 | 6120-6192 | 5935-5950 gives -1.12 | 168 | 197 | 232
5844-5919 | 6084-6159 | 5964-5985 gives -1.12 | 167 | 201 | 228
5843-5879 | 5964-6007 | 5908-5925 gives 1.00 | 177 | 179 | 205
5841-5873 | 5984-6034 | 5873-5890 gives 1.24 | 180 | 170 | 203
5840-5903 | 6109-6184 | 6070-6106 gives -1.96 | 171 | 228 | 229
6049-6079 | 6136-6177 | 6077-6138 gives -0.51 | 218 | 226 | 231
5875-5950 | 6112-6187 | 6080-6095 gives -0.62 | 174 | 224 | 229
